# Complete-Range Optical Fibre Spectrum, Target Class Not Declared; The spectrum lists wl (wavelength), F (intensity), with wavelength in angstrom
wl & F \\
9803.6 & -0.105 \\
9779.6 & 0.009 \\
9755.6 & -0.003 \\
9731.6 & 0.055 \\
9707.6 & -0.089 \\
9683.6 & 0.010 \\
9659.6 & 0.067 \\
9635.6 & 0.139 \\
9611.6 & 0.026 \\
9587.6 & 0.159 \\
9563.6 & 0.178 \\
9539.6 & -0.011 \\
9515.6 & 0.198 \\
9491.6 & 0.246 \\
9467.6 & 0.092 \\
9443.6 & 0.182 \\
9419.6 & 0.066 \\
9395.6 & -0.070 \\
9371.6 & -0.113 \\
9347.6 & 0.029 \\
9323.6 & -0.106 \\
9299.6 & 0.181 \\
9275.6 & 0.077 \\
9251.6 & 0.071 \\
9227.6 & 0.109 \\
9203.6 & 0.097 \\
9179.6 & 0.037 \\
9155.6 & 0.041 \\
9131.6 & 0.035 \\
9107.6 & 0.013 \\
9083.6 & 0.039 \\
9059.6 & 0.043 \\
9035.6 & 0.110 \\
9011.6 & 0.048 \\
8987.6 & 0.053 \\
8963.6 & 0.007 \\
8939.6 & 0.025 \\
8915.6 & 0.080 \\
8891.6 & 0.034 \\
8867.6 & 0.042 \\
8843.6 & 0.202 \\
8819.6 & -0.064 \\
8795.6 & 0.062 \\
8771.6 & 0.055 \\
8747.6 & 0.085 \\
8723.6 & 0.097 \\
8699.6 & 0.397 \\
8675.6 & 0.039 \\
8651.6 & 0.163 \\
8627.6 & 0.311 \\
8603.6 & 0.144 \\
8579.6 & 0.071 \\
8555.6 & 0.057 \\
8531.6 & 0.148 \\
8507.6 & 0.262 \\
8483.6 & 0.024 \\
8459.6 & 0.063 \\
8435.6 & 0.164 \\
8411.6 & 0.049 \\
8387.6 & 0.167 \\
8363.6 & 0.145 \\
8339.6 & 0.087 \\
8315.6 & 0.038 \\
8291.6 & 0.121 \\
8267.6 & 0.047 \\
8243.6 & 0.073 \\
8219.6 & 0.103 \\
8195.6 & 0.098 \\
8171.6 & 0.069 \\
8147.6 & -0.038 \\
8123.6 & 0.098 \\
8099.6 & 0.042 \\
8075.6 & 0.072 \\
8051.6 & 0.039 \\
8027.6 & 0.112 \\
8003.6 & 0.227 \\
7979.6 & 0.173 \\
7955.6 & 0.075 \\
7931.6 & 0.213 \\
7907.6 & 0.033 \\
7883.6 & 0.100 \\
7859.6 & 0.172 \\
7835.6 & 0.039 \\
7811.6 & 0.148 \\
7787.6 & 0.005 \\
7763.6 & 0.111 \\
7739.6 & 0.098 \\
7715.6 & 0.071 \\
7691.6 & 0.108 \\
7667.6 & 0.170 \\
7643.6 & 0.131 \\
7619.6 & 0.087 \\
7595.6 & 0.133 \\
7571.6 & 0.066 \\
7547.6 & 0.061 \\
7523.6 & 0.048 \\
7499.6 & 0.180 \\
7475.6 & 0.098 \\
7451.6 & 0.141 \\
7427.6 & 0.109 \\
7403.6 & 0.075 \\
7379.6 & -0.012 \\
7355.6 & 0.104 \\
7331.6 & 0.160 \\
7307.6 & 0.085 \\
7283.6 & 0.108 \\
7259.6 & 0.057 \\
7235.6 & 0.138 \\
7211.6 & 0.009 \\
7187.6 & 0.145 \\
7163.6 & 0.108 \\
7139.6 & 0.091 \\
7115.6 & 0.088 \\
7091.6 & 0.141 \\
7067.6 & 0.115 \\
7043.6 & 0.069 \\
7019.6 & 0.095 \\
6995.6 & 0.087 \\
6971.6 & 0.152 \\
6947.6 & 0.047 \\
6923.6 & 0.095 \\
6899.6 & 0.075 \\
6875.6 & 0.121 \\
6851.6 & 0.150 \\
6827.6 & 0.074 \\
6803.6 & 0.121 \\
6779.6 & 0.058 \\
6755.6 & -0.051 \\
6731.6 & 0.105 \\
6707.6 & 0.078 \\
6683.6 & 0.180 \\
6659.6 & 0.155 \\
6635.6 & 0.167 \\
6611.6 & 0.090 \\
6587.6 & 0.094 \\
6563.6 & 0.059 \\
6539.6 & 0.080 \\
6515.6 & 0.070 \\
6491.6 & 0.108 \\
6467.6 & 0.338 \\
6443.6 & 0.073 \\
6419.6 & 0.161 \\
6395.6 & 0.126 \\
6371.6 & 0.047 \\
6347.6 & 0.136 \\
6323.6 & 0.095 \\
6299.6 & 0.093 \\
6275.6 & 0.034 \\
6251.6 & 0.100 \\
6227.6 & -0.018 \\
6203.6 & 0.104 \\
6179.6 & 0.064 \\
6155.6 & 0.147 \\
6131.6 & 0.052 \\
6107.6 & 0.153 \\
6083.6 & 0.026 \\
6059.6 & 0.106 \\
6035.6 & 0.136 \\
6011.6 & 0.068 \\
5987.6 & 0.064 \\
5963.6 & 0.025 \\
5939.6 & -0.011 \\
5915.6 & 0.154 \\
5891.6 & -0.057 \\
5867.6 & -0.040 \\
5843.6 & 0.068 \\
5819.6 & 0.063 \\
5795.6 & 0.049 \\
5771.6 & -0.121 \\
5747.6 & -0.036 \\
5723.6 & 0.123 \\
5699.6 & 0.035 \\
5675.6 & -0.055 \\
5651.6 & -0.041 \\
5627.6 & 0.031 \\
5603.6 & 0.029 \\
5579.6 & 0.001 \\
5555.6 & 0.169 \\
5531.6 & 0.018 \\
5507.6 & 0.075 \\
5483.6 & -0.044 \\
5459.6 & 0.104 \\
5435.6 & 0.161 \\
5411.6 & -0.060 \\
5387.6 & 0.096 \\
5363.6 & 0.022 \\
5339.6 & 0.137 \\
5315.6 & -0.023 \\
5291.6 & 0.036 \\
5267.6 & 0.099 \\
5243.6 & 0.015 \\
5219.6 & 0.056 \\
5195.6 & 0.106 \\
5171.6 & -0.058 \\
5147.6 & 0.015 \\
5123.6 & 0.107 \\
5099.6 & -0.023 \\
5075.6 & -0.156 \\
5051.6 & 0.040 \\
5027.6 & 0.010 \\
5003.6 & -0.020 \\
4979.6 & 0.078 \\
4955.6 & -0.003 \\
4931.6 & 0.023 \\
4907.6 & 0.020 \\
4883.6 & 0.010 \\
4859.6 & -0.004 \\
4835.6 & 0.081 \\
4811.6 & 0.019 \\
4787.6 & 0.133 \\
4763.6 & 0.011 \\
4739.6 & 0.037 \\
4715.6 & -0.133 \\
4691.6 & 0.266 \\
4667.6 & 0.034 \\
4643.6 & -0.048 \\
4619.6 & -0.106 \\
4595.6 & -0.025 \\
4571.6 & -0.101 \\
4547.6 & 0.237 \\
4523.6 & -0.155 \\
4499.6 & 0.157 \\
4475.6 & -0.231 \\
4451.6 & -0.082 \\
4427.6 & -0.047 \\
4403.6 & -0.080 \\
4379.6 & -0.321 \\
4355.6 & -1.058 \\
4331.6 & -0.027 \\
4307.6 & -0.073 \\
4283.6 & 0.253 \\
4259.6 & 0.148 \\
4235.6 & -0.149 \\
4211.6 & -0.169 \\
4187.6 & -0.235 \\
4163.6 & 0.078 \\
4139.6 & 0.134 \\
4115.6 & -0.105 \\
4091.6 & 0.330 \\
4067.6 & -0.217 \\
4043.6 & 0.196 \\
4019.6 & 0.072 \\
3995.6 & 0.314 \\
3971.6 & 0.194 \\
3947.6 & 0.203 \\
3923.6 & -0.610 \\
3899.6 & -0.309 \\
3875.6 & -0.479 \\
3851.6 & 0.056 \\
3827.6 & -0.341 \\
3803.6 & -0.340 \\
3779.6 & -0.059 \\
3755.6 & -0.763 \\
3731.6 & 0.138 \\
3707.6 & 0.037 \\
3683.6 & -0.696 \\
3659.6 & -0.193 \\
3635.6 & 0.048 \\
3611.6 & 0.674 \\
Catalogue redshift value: 0.74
